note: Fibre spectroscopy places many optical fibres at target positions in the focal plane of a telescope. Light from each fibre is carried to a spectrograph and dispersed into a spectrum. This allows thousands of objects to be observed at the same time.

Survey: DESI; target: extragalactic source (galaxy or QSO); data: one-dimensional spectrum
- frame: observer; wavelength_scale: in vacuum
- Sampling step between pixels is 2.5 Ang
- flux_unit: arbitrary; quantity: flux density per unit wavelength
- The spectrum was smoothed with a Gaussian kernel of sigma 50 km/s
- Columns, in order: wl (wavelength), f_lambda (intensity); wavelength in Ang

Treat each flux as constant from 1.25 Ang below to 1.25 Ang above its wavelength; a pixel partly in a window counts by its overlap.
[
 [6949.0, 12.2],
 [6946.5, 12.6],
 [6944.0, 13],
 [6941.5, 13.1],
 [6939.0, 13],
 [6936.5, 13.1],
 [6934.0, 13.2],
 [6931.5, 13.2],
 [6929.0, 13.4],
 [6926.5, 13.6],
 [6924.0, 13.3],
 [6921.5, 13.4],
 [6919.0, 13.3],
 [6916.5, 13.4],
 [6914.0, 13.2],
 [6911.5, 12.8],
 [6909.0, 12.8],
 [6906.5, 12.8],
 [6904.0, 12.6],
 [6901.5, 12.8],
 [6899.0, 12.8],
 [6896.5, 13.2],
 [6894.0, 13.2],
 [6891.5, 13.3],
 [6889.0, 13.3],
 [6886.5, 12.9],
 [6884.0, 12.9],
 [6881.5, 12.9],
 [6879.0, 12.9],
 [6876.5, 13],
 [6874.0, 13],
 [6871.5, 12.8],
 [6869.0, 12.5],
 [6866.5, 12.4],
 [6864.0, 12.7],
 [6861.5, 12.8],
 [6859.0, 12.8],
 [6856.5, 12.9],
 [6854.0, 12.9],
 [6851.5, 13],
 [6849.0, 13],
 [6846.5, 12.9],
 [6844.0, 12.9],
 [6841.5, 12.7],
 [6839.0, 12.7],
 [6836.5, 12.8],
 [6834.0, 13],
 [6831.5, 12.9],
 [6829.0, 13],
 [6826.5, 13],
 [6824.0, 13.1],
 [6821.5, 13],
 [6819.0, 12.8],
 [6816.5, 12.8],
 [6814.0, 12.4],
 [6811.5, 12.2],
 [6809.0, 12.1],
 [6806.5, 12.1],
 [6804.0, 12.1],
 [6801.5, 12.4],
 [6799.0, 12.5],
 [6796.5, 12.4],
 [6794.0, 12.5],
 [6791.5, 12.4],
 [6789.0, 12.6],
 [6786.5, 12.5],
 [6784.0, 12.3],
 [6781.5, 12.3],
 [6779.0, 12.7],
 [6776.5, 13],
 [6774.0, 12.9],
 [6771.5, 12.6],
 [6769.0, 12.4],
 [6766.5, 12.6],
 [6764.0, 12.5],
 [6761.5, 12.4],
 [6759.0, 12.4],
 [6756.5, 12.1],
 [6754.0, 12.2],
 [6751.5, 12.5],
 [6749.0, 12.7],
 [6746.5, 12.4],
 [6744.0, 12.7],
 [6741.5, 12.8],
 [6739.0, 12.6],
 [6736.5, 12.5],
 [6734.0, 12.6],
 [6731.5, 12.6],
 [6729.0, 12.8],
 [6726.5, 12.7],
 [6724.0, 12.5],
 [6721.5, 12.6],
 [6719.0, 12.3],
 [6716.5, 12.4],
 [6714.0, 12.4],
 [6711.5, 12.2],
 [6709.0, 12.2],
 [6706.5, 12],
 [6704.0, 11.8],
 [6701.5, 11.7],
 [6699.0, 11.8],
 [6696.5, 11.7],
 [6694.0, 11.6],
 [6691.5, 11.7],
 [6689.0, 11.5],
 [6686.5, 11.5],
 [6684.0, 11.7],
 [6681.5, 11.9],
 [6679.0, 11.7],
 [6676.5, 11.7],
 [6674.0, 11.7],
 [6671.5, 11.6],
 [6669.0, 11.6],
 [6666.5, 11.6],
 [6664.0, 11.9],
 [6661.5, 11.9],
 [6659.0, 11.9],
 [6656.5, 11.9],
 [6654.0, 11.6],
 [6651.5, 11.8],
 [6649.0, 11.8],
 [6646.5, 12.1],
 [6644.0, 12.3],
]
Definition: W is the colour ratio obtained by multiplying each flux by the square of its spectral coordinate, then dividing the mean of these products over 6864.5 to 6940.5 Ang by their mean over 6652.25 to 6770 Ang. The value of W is 1.1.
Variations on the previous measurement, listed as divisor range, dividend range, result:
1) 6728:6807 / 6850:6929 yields 1.08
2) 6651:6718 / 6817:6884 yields 1.14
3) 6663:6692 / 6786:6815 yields 1.10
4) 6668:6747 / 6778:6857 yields 1.08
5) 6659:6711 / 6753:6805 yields 1.09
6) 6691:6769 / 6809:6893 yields 1.08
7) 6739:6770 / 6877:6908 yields 1.08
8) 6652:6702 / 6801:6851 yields 1.13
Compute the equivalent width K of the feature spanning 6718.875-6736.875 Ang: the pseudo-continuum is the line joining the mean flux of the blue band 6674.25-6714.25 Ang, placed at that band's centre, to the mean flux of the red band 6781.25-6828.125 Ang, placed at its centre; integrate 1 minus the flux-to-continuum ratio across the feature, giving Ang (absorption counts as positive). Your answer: -0.9 Ang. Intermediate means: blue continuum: 11.8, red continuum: 12.5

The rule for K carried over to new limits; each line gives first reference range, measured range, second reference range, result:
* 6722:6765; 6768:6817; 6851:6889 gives 0.8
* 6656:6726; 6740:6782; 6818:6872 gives -0.7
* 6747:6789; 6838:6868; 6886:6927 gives 0.1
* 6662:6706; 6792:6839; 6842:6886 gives -0.3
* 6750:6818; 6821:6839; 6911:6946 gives -0.4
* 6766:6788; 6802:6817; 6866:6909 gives 0.5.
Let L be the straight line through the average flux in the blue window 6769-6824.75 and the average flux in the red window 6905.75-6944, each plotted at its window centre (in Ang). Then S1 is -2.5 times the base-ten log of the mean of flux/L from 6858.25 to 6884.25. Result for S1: 0.01 mag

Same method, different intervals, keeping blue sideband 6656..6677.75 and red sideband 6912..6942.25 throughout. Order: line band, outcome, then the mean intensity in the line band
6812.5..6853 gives -0.01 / 12.9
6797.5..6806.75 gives 0.02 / 12.3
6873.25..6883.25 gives 0.00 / 12.9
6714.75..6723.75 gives -0.03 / 12.4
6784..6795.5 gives 0.00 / 12.5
